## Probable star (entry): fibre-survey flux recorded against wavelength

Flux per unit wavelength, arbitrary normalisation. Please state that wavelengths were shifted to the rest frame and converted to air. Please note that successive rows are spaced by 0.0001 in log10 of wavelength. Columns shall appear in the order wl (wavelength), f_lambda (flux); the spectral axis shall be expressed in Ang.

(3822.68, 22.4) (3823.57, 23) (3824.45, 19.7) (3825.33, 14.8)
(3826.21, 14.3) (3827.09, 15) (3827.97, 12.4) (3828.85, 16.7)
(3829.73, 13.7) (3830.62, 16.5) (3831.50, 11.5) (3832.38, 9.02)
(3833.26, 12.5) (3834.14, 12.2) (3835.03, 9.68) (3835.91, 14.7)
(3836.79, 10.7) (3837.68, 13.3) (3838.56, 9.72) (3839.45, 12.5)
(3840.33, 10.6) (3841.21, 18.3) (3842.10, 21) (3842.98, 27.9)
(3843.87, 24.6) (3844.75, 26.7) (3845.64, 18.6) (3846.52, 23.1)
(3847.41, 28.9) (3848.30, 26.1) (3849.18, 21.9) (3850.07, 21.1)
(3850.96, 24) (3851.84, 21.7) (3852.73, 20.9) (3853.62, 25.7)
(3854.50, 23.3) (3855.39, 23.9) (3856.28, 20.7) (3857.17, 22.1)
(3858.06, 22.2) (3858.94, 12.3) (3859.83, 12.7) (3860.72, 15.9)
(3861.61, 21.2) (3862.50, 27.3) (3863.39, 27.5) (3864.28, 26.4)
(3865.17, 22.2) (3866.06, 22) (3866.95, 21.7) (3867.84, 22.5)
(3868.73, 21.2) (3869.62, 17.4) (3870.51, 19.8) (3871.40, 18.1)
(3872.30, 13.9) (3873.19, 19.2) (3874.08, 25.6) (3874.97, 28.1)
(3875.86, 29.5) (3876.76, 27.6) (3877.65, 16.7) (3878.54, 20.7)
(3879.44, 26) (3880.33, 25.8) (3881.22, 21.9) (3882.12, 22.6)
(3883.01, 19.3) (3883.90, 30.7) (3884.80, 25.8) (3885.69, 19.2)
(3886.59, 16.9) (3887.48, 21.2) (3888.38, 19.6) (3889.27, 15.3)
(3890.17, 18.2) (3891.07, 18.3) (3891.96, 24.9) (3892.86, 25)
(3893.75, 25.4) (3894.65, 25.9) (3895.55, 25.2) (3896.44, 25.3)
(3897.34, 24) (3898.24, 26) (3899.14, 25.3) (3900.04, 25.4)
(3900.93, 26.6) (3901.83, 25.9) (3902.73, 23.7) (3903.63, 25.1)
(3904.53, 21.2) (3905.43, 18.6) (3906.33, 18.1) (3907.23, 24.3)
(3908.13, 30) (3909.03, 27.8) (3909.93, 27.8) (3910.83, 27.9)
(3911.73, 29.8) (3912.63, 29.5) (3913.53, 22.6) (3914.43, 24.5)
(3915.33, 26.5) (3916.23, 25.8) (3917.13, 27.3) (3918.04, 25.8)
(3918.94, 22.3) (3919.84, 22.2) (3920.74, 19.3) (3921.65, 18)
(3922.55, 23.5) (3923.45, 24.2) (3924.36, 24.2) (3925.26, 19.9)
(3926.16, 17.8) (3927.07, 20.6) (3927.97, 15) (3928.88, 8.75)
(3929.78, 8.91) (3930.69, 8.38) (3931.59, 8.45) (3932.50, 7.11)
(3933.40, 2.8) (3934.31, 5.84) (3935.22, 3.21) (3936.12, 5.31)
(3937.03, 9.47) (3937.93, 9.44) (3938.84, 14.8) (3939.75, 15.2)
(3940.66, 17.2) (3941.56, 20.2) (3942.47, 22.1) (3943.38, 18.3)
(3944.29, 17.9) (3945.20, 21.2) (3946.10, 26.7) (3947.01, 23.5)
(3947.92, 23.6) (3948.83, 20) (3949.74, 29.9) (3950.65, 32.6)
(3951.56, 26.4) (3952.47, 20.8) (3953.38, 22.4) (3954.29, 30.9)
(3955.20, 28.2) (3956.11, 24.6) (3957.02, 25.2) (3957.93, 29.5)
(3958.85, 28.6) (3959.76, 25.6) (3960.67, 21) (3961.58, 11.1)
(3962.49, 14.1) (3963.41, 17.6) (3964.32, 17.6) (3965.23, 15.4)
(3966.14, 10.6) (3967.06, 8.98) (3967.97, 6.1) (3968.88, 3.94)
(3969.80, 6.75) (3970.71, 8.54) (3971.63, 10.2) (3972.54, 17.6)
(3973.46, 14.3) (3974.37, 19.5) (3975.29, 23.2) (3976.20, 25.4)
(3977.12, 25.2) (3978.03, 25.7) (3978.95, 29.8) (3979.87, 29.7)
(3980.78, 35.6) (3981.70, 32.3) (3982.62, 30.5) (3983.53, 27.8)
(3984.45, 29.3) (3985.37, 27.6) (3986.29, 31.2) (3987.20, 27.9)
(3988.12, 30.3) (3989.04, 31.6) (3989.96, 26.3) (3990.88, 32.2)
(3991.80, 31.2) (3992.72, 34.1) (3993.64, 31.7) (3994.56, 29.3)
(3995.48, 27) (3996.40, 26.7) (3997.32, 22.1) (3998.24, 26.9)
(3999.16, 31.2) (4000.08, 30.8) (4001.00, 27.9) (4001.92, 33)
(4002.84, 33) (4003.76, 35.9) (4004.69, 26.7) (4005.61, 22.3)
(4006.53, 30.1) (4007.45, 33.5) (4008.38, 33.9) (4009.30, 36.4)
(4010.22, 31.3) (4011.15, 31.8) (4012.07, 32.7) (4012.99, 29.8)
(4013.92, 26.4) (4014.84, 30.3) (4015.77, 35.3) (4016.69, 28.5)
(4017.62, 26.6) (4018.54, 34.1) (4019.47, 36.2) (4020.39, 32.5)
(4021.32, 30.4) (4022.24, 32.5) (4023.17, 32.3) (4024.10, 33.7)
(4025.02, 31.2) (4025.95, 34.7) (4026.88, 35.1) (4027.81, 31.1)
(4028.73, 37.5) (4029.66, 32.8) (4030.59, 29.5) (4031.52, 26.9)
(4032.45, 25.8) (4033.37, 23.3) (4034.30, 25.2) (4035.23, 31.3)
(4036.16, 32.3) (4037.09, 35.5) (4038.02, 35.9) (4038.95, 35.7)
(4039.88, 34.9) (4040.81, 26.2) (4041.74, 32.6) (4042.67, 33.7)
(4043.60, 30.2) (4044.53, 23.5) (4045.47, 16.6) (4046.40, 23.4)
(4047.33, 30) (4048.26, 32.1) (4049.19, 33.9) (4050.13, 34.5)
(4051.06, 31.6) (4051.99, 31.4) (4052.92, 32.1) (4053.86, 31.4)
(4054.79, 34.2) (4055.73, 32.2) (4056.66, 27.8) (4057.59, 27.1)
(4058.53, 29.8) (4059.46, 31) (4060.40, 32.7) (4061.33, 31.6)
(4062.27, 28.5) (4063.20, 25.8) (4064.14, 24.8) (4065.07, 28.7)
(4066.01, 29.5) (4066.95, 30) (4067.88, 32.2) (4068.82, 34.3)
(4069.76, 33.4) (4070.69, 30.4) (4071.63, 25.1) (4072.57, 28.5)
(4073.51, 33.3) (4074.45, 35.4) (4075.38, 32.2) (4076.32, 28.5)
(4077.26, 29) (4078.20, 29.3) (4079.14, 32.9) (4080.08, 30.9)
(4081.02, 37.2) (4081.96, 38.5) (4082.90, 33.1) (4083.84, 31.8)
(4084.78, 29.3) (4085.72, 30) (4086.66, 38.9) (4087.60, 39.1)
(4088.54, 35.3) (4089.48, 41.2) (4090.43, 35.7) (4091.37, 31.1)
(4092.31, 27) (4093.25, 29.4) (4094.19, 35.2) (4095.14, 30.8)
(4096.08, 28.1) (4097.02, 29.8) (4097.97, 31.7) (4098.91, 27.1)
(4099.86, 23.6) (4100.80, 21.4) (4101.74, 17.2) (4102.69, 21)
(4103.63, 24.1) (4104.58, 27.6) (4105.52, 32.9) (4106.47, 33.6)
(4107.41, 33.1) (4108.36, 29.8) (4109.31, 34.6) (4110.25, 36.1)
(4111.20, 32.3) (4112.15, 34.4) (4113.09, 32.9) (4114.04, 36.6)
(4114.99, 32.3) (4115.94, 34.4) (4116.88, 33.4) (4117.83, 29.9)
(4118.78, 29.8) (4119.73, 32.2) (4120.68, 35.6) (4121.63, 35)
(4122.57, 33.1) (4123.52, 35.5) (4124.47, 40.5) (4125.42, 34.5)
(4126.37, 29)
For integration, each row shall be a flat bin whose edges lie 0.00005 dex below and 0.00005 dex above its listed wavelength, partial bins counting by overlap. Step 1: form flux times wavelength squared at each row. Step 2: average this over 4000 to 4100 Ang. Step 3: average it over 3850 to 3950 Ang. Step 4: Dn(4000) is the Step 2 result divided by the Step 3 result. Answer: 1.6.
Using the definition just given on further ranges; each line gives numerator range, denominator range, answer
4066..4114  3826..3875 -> 1.84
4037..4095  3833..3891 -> 1.68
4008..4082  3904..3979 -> 1.69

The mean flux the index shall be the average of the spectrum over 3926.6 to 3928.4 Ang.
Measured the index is 17.8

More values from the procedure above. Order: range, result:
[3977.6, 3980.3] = 28.3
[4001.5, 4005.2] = 32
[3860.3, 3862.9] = 21.4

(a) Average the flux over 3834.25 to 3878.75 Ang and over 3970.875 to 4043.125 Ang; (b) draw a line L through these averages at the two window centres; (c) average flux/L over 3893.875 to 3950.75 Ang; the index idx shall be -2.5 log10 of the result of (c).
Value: 0.19 mag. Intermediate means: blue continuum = 20.6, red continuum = 29.7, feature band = 20.5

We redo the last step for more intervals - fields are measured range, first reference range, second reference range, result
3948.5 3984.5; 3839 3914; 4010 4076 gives 0.25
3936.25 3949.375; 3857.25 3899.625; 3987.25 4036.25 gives 0.39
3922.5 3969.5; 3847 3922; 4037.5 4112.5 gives 0.41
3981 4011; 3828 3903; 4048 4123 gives -0.12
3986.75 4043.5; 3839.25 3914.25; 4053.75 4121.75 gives -0.10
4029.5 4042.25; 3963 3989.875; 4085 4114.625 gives -0.17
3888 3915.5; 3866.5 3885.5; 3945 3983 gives -0.10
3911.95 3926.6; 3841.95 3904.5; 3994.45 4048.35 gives 0.07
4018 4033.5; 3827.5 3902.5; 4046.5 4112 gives -0.13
